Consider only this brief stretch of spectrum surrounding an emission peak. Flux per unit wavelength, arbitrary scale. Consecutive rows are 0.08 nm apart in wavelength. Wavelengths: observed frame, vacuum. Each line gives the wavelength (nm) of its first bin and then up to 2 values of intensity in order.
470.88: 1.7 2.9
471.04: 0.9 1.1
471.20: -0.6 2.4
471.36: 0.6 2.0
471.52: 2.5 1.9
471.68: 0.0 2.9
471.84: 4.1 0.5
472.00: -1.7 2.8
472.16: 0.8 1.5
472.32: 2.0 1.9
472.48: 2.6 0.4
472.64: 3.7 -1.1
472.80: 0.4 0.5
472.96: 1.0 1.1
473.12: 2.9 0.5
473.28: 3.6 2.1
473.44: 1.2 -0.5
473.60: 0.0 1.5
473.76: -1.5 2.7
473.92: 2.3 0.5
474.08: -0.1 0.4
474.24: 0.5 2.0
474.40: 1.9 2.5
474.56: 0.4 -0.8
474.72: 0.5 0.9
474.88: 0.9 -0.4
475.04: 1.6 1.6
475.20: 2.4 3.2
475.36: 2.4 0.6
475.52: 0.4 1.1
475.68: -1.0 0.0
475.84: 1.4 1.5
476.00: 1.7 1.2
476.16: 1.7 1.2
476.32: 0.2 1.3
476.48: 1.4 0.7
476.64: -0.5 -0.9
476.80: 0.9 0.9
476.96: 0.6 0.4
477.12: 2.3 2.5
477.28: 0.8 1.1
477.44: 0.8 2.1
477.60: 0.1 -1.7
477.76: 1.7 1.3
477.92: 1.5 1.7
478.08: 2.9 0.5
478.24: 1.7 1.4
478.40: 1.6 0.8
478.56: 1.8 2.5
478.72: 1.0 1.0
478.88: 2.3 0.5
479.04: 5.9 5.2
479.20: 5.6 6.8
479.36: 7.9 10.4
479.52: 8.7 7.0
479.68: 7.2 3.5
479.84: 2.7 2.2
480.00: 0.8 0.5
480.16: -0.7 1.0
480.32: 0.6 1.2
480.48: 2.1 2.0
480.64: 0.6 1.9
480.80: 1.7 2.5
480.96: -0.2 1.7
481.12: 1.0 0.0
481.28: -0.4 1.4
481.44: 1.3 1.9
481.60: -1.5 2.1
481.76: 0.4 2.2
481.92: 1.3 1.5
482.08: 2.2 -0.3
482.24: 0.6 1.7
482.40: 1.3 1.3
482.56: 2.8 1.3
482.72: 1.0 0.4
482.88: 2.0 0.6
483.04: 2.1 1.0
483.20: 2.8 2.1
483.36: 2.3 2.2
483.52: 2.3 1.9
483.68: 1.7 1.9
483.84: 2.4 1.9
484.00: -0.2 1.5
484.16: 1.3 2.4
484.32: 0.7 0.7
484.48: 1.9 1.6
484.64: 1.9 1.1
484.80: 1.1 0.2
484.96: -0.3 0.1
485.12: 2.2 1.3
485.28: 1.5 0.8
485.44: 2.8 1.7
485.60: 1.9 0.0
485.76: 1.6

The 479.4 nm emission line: [O II] 3727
